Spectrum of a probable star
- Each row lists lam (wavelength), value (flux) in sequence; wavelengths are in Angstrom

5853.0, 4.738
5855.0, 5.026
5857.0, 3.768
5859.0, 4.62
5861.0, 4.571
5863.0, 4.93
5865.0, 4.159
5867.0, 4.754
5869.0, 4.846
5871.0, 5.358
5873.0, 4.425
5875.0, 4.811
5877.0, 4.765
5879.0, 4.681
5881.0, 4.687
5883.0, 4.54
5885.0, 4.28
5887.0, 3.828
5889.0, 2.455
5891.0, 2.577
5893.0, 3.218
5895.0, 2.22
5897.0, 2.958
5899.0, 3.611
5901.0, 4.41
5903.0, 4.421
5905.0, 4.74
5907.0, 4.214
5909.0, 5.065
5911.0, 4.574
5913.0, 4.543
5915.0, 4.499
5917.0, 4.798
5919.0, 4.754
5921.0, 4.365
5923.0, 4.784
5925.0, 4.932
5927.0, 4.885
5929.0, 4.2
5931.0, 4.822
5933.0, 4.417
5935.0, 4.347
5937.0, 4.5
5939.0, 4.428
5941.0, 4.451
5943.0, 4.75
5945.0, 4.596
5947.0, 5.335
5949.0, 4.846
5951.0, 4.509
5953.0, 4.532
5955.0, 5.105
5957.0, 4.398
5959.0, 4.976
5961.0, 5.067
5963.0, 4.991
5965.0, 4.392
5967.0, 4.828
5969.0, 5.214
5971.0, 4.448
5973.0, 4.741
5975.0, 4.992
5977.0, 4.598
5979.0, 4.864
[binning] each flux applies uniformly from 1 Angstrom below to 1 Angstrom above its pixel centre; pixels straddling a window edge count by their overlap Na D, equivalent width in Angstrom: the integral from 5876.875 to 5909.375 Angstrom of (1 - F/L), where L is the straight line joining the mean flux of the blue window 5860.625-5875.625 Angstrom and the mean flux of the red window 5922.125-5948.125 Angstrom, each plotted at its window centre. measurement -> 5.71 Angstrom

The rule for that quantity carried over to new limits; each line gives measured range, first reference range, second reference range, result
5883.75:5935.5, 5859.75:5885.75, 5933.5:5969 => 6.0 Angstrom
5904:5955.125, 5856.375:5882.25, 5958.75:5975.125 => 1.3 Angstrom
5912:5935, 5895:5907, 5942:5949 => -1.2 Angstrom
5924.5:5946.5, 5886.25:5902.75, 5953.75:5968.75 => -2.0 Angstrom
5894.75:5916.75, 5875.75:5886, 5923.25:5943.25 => 1.8 Angstrom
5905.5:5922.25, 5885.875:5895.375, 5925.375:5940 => -3.6 Angstrom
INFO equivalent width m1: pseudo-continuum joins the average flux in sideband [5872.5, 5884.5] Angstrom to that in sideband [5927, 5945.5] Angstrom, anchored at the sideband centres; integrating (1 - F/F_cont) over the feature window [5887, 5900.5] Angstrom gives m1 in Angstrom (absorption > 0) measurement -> 4.80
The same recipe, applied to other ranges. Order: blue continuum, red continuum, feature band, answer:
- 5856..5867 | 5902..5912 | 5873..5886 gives -0.3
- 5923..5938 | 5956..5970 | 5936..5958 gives 0.2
